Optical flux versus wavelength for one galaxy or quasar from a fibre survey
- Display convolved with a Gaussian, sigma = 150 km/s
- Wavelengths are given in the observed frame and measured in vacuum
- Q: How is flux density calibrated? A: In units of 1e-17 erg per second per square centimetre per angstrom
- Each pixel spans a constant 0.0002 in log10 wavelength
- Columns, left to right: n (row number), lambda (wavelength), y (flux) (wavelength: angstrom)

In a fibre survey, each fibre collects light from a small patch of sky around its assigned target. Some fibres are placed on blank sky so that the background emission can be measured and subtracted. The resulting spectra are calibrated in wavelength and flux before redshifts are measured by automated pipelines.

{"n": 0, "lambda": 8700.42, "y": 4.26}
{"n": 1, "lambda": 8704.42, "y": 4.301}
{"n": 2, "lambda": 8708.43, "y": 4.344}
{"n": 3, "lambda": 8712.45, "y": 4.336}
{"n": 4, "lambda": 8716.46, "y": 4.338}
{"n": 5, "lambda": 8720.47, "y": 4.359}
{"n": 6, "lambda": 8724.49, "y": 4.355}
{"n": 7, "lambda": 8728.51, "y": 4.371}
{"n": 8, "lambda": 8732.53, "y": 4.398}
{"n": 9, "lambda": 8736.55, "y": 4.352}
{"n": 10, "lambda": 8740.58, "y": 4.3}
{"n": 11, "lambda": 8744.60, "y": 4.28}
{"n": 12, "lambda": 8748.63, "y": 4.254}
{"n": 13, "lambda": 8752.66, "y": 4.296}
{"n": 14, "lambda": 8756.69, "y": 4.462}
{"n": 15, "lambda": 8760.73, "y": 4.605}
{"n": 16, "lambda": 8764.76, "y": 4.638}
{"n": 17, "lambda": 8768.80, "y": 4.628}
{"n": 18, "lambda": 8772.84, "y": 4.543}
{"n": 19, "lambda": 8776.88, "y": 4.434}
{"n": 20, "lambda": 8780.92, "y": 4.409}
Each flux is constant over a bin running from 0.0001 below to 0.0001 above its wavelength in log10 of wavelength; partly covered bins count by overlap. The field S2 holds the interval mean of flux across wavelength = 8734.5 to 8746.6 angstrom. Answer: 4.31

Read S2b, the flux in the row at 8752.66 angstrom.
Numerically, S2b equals 4.296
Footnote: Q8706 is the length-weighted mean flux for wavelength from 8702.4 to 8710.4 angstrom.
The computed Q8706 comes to 4.33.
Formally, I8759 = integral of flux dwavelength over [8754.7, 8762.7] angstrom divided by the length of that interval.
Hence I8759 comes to 4.53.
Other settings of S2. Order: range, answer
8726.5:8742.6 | 4.36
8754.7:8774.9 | 4.57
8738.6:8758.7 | 4.32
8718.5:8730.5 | 4.36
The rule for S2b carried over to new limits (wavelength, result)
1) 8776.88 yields 4.434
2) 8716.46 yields 4.338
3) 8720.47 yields 4.359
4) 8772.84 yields 4.543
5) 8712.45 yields 4.336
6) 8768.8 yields 4.628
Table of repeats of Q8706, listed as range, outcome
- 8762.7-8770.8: 4.63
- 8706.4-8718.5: 4.34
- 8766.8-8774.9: 4.58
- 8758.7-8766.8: 4.62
